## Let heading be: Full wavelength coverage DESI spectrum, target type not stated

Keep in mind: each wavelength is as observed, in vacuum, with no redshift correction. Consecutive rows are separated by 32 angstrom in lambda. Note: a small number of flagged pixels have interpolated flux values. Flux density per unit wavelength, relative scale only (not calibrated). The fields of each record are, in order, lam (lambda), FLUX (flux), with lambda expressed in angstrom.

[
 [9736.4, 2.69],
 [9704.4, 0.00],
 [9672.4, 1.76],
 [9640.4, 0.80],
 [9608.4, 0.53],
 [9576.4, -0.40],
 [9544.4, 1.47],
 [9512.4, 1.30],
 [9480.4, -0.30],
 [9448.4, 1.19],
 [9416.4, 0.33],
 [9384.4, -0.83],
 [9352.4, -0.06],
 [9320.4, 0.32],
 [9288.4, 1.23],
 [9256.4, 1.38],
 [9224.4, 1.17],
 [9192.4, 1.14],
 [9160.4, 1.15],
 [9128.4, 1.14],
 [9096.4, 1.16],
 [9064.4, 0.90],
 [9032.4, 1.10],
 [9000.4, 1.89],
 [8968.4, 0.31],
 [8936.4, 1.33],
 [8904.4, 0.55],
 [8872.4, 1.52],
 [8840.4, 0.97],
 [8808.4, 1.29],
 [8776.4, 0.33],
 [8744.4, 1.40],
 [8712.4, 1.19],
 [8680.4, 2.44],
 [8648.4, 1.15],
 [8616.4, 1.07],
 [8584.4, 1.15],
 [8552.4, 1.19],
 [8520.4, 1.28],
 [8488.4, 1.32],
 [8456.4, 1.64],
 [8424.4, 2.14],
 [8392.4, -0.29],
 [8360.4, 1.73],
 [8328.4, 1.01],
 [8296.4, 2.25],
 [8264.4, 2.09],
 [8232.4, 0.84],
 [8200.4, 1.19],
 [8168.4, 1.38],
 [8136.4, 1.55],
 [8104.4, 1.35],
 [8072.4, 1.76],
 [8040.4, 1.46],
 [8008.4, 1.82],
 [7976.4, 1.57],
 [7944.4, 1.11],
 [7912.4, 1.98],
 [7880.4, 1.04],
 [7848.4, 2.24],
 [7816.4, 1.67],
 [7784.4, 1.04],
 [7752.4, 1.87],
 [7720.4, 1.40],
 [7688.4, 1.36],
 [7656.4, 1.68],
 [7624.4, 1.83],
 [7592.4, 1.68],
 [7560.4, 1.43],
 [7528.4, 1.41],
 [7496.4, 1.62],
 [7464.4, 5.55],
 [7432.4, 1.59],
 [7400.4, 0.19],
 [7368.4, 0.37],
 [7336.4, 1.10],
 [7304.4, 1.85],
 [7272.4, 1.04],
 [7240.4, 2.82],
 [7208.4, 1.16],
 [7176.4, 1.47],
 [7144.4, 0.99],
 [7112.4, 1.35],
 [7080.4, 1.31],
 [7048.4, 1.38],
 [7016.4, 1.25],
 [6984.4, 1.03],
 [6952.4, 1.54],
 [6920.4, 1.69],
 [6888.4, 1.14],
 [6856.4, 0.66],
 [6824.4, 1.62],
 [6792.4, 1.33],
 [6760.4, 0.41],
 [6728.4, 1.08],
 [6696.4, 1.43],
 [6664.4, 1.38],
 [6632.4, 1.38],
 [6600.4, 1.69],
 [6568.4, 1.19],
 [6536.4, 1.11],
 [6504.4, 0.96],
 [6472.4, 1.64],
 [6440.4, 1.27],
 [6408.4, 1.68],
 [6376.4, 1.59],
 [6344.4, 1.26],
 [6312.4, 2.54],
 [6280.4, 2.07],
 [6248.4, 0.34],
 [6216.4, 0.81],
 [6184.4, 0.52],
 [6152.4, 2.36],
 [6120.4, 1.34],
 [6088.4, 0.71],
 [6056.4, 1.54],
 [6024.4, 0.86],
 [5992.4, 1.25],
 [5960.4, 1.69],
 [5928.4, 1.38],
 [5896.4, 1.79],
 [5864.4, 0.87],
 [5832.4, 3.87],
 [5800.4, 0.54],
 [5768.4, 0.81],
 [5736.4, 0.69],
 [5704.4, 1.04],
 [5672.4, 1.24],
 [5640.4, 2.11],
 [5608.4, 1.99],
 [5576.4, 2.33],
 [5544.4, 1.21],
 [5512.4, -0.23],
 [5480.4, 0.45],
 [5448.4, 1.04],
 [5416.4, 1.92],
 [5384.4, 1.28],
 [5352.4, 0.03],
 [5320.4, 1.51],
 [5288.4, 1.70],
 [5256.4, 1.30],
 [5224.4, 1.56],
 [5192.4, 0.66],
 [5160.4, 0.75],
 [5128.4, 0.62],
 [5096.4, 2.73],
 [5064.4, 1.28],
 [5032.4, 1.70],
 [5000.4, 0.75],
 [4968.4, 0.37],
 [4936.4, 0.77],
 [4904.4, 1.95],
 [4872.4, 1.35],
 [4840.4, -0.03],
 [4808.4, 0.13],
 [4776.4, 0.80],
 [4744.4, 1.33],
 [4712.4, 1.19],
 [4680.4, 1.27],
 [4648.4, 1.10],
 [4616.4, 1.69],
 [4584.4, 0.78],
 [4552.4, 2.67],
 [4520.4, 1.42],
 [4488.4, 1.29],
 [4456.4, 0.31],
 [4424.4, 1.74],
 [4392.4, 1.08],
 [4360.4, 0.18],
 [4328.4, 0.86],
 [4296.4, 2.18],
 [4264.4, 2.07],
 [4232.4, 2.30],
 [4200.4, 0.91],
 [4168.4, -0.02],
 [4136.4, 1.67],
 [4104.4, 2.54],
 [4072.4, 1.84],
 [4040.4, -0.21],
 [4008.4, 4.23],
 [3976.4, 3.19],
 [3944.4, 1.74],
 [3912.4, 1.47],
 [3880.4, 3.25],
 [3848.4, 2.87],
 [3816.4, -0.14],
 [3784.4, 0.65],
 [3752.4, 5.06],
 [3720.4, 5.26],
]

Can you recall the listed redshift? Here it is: 1.000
